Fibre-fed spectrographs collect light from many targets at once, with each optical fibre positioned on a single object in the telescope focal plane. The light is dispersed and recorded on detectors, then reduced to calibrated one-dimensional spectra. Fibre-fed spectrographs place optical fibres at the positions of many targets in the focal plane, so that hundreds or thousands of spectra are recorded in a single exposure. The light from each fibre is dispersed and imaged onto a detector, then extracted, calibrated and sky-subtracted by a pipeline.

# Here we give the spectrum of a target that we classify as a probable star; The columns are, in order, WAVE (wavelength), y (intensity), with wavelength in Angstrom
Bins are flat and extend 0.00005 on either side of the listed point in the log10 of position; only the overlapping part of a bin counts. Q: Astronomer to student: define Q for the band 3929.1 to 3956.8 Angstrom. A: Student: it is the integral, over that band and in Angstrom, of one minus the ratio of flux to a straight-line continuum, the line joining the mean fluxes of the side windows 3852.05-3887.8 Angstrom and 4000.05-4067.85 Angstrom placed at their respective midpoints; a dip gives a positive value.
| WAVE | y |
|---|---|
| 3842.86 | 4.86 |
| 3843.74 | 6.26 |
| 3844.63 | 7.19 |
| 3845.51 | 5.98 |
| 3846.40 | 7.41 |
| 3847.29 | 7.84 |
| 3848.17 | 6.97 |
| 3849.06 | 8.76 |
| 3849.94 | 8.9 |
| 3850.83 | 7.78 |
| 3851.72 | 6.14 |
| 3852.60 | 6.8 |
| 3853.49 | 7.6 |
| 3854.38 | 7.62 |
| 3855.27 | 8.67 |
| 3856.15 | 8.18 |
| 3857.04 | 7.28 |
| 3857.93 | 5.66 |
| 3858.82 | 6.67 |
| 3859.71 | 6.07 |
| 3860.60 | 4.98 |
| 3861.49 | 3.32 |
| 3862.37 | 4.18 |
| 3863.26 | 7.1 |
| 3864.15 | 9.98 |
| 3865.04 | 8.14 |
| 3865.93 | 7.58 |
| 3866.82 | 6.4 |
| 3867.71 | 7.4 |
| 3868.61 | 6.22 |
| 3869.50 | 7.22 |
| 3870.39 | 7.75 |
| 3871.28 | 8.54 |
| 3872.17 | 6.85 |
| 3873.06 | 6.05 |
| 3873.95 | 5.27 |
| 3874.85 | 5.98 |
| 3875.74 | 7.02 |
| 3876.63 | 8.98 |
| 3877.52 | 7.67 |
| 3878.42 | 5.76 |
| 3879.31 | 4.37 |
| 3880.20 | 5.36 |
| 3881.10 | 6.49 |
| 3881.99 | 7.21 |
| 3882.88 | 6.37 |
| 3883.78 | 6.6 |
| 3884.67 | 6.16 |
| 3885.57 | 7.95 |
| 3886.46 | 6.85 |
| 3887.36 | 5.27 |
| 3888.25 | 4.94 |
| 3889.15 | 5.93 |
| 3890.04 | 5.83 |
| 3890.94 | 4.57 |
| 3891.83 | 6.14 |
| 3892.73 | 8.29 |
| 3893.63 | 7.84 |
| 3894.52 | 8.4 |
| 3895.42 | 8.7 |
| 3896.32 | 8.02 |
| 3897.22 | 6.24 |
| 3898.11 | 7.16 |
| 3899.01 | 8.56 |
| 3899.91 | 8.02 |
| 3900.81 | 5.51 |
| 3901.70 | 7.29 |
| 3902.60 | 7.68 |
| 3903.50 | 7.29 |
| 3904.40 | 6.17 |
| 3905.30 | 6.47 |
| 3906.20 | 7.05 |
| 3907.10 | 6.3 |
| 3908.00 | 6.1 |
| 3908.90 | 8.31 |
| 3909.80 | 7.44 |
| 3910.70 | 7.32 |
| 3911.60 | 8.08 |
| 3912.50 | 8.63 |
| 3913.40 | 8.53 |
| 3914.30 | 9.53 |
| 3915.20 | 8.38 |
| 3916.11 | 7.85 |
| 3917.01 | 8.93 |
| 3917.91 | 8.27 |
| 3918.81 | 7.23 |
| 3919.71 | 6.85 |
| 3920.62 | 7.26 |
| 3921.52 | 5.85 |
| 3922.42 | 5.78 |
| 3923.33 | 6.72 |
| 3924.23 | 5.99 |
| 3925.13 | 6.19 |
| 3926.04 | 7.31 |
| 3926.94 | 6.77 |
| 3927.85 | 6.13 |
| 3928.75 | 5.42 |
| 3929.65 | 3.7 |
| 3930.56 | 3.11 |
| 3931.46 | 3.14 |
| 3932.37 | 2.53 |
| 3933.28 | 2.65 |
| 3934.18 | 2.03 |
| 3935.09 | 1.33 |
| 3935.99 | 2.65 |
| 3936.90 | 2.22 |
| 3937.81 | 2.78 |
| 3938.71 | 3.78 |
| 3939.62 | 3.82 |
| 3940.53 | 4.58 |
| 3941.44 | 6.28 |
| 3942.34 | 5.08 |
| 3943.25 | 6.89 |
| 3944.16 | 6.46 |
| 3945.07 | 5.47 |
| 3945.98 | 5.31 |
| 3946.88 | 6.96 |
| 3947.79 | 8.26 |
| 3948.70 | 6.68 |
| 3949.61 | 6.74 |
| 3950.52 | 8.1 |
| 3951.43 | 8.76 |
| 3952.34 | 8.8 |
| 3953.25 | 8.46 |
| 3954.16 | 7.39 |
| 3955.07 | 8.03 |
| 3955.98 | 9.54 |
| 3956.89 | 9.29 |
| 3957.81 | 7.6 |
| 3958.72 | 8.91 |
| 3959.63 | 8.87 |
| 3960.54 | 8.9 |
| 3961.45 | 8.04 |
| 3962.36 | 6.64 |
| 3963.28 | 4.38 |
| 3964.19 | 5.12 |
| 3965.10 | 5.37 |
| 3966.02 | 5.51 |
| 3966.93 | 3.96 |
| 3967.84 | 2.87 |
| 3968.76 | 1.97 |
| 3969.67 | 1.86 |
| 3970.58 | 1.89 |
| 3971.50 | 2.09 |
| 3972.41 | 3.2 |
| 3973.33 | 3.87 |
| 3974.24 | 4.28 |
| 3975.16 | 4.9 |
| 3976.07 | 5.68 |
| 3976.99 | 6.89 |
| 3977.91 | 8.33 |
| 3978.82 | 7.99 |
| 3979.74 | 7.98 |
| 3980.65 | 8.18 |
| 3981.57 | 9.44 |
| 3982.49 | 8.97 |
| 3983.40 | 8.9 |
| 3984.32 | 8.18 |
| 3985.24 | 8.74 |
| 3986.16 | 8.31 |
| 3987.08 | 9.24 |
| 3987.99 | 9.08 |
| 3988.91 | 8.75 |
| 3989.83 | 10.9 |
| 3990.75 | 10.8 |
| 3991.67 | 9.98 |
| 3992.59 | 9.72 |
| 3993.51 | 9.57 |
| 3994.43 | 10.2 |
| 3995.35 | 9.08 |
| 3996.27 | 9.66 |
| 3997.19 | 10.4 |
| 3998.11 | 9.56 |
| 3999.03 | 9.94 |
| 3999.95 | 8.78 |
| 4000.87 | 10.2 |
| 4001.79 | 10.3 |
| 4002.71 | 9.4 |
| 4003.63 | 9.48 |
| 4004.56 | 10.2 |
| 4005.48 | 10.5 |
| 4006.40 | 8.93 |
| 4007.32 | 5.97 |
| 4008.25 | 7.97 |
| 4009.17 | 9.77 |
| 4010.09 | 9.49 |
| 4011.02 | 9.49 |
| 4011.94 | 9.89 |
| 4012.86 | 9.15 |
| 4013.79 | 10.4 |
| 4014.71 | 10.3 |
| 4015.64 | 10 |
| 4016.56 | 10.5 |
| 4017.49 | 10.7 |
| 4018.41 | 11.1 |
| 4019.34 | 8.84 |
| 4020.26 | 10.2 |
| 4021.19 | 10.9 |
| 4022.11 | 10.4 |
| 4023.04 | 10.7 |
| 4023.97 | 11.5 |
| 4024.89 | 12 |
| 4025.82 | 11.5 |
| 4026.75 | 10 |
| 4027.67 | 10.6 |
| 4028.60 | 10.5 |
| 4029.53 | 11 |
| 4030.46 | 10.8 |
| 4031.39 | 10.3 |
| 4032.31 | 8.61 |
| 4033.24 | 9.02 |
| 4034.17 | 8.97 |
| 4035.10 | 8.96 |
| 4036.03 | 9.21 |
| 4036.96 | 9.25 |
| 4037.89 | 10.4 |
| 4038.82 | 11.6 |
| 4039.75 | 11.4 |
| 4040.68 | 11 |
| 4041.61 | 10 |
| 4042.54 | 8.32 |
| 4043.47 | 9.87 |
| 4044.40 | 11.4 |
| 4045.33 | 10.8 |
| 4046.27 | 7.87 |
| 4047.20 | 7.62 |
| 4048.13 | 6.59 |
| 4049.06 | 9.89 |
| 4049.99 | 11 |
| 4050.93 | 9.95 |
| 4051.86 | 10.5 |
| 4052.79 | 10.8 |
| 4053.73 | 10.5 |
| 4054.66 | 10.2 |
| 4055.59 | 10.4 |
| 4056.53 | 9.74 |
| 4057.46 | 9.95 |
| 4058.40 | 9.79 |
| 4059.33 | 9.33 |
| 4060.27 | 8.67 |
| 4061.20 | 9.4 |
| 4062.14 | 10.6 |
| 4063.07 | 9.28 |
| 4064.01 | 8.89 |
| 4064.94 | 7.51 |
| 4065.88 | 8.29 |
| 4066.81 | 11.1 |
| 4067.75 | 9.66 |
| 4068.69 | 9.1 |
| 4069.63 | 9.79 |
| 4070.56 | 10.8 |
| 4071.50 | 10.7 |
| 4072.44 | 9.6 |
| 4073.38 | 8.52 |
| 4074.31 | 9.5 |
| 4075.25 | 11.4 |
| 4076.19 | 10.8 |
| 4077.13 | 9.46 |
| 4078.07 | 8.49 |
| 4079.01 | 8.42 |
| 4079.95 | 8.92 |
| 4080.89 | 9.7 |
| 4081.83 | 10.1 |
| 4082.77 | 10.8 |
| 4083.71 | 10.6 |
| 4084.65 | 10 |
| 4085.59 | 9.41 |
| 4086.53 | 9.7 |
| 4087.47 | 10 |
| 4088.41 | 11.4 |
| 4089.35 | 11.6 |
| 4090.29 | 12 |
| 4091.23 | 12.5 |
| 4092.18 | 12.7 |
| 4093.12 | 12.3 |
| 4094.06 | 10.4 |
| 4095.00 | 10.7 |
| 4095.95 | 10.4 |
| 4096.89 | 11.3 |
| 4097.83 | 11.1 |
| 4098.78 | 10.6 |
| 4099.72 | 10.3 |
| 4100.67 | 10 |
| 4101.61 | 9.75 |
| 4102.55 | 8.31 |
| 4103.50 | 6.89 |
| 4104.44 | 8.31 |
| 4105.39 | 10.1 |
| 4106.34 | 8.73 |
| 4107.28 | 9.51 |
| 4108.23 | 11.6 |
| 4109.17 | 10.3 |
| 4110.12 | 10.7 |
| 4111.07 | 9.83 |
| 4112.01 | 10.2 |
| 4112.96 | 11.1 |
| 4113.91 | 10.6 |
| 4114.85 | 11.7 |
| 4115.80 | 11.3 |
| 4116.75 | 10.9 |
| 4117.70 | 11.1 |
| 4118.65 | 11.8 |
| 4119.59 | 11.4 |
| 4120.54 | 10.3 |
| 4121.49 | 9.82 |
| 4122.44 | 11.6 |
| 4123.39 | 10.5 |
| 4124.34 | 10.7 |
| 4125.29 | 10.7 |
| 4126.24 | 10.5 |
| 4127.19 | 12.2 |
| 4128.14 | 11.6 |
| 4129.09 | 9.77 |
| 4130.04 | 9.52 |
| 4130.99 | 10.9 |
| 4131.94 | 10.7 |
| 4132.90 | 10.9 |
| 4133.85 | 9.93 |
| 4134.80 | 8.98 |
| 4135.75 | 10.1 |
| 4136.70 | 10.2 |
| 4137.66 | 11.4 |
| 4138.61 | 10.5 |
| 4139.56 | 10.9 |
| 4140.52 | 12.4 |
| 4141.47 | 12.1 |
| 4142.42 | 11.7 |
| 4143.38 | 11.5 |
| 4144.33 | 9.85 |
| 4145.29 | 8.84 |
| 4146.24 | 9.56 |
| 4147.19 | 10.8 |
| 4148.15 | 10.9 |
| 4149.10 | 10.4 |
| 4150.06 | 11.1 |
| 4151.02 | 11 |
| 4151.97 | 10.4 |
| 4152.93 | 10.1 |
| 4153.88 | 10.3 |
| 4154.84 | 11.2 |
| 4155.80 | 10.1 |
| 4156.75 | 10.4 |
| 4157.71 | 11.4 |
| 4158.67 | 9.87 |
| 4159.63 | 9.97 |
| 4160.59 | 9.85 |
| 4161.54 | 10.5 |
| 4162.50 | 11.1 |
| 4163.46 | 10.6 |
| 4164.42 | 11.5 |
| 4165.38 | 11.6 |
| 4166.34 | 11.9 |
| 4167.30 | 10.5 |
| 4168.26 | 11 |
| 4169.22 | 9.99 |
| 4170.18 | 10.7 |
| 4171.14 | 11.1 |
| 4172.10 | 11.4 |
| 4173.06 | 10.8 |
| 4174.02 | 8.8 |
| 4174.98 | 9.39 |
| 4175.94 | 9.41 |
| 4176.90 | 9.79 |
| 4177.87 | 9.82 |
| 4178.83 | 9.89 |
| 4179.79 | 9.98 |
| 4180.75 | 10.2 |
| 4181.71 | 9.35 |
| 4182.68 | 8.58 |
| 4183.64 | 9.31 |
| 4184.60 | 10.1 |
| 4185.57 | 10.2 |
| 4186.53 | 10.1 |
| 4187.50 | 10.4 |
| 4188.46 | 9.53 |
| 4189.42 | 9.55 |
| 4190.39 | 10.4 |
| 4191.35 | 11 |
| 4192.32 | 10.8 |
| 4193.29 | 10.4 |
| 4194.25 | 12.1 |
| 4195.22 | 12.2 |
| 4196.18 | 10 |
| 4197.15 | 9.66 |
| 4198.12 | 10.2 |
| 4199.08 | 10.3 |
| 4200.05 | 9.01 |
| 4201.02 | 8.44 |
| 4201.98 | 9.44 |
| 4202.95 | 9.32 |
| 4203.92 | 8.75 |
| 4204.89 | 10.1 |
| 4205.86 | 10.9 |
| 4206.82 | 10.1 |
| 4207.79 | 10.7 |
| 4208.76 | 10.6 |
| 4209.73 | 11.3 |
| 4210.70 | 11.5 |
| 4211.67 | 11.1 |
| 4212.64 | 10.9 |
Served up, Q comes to 9.3 Angstrom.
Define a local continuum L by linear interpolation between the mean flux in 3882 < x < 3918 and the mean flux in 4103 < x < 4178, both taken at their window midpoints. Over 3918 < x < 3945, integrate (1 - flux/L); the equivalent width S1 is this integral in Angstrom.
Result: 9.7 Angstrom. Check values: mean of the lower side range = 7.22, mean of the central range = 4.9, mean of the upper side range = 10.5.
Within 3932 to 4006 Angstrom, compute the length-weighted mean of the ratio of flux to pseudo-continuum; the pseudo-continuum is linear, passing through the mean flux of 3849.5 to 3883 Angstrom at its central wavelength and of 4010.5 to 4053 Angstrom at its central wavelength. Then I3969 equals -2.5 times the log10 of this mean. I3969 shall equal 0.27 mag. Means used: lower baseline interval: 6.83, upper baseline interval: 10.1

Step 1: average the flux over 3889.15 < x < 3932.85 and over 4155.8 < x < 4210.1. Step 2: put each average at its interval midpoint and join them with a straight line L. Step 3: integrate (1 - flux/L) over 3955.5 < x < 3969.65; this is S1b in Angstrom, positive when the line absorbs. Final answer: 2.2 Angstrom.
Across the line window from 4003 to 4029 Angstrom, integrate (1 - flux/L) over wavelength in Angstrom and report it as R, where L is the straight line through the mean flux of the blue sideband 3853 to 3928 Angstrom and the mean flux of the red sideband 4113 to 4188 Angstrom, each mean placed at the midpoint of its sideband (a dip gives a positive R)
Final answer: -4.0 Angstrom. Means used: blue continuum 6.96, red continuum 10.5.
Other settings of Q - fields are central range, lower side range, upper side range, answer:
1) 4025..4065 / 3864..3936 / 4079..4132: -2.2 Angstrom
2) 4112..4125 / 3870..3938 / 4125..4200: -1.6 Angstrom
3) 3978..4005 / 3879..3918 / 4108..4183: -3.0 Angstrom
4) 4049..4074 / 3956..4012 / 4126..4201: -2.4 Angstrom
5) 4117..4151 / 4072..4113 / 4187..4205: -2.0 Angstrom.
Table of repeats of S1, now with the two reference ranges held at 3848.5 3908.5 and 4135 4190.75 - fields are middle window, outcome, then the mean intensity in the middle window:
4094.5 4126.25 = -2.0 Angstrom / 10.4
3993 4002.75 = -1.6 Angstrom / 9.76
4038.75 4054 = -1.6 Angstrom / 9.9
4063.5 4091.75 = -1.8 Angstrom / 9.96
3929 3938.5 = 6.1 Angstrom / 2.7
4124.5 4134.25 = -0.7 Angstrom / 10.7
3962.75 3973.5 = 6.0 Angstrom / 3.51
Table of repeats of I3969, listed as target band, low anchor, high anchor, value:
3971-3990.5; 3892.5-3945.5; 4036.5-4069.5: 0.08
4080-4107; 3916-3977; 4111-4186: -0.12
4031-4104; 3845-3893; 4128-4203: -0.09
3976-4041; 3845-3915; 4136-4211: -0.14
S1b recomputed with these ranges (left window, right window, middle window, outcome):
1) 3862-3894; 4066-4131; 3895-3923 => -1.0 Angstrom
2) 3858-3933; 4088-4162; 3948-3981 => 6.4 Angstrom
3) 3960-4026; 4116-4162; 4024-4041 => -2.6 Angstrom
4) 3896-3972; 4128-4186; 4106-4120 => -1.7 Angstrom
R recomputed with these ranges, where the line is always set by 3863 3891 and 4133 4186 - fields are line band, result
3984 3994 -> -1.5 Angstrom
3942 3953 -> 0.9 Angstrom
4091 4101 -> -1.6 Angstrom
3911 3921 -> -1.3 Angstrom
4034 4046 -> -1.7 Angstrom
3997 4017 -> -2.7 Angstrom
